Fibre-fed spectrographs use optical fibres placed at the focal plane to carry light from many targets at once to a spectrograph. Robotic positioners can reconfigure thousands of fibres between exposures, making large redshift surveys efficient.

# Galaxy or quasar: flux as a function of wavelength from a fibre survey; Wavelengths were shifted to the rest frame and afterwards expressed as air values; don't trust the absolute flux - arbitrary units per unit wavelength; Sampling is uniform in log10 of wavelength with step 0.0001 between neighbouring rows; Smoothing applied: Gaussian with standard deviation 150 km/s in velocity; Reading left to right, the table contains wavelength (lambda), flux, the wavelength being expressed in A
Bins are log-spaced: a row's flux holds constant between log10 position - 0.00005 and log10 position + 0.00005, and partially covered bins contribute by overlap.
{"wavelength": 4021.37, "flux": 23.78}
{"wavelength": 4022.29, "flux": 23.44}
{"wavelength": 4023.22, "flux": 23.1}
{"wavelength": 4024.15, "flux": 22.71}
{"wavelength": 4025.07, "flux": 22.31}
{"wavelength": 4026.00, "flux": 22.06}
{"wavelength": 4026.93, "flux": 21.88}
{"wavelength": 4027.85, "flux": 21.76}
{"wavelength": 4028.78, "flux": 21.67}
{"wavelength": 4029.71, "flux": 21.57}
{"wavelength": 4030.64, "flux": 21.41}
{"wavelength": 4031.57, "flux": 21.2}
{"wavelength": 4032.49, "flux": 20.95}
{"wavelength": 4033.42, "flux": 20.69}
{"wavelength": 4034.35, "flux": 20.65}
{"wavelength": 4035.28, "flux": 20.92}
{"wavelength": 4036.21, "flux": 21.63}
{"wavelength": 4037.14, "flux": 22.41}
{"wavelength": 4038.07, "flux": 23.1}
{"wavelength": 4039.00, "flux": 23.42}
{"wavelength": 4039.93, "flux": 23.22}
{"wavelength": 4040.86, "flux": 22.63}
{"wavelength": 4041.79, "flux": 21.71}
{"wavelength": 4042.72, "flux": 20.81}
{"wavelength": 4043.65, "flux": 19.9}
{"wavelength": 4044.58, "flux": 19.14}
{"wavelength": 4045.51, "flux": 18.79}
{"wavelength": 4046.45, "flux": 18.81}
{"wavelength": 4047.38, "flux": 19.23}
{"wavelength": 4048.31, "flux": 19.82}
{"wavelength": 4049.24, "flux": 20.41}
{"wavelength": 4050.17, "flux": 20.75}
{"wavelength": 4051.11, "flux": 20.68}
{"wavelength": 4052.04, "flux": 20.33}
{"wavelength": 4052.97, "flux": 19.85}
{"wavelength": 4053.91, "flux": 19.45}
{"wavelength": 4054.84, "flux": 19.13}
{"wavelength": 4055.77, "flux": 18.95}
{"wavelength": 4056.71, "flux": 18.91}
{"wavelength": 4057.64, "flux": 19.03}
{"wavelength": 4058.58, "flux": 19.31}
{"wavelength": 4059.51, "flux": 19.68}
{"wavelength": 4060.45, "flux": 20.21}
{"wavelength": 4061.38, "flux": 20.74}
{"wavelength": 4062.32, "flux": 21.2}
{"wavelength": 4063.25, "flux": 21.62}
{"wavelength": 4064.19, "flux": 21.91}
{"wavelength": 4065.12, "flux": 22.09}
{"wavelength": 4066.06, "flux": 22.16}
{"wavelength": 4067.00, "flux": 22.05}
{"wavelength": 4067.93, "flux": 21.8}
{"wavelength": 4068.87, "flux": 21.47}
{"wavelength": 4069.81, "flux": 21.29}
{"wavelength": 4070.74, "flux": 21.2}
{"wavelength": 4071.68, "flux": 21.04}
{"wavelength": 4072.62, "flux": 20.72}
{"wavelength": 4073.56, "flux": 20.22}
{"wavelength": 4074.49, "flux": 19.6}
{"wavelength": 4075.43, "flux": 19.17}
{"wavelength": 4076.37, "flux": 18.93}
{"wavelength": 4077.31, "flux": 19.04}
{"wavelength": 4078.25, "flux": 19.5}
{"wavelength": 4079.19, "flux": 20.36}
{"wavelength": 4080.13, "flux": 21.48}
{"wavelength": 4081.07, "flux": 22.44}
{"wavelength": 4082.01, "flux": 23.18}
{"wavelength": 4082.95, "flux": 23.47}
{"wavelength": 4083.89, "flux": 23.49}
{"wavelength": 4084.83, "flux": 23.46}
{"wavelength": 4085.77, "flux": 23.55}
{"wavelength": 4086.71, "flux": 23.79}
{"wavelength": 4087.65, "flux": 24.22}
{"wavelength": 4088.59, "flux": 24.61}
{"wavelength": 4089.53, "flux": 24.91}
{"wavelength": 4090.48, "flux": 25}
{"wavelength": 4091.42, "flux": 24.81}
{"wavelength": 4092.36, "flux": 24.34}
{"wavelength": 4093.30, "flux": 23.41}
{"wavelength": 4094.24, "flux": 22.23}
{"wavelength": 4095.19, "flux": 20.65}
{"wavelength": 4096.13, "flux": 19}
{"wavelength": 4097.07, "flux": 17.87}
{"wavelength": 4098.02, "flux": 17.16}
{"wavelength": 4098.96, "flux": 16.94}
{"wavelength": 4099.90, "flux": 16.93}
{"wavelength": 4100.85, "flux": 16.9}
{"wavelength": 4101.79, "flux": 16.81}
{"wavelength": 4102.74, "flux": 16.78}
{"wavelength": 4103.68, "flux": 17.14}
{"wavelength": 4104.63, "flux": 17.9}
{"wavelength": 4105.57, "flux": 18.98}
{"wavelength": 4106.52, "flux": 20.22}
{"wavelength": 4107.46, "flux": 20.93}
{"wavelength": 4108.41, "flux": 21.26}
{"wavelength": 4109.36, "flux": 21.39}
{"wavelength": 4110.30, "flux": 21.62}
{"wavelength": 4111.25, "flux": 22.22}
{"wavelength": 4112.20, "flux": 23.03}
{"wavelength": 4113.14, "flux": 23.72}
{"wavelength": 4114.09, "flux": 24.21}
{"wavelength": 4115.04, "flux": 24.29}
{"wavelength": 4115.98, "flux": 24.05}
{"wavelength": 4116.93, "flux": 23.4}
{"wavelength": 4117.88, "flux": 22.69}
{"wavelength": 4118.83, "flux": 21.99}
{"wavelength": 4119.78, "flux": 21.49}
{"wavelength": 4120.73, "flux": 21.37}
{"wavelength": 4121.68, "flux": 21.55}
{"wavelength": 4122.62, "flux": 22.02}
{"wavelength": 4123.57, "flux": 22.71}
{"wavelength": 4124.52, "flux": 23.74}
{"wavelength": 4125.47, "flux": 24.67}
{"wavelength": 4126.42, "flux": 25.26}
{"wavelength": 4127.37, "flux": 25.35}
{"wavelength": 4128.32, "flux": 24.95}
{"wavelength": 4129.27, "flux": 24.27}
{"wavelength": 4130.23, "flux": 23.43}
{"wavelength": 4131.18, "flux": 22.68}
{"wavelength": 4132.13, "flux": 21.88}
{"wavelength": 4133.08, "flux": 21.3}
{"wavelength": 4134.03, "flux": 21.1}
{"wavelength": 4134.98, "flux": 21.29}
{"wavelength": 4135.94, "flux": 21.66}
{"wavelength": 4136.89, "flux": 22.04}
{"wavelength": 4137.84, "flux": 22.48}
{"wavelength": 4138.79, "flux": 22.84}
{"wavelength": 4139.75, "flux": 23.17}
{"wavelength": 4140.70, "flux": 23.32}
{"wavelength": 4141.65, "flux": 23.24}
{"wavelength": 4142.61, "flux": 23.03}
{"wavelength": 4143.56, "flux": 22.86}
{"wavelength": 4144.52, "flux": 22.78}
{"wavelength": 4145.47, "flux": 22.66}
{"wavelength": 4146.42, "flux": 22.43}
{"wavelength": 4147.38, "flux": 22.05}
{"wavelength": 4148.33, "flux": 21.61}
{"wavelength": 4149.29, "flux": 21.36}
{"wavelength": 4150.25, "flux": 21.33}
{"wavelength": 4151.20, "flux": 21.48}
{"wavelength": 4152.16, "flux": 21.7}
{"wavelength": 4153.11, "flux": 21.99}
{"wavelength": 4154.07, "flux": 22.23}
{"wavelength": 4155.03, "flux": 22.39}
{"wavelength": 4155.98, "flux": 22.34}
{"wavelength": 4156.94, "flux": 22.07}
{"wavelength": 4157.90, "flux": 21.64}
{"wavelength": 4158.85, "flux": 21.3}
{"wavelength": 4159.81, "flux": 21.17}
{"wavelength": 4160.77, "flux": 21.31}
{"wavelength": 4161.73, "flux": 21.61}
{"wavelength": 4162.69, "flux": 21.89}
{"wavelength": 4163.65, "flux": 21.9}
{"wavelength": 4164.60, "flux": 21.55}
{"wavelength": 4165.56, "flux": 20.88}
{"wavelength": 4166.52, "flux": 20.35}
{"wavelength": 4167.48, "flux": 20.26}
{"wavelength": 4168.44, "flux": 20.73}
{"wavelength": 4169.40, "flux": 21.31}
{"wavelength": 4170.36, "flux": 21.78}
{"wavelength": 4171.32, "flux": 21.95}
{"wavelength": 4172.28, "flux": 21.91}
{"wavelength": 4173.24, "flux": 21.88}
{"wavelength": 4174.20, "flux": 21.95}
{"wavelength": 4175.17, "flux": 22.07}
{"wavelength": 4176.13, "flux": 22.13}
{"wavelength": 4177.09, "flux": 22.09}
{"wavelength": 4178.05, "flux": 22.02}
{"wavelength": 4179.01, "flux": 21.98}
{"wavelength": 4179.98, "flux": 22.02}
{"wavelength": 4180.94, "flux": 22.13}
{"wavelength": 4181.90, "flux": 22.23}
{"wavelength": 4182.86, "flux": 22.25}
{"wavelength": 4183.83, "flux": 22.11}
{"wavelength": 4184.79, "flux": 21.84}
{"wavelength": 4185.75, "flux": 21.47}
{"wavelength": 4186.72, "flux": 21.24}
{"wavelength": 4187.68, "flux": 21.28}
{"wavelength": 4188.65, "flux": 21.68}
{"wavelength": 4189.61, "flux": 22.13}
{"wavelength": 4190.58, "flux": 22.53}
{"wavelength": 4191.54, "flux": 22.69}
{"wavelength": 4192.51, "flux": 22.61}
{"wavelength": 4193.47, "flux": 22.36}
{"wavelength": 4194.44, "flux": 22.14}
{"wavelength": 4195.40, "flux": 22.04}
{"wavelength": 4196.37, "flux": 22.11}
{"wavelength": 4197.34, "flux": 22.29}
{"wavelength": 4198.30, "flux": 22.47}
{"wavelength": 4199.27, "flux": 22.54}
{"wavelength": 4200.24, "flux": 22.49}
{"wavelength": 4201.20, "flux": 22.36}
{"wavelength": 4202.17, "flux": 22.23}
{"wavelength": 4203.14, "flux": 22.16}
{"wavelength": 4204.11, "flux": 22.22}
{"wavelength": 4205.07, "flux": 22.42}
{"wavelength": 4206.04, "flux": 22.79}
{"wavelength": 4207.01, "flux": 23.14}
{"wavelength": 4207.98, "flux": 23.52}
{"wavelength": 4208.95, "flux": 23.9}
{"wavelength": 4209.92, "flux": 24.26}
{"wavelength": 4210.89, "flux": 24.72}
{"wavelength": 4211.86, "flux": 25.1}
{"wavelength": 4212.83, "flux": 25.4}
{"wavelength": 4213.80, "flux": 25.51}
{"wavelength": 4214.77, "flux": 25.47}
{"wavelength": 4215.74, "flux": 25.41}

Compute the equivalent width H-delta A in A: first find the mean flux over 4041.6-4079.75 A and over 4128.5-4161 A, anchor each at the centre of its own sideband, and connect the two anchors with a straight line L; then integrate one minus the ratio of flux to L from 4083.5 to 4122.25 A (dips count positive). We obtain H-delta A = -0.4 A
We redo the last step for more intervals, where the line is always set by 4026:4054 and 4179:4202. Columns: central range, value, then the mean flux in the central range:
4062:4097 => -1.1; 21.9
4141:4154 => -0.2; 22.2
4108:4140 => -1.7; 22.8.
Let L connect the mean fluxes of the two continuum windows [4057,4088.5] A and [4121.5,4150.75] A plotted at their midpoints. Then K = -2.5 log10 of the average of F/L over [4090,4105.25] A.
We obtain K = 0.12 mag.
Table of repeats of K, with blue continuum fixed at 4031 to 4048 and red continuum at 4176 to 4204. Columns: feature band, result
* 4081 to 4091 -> -0.12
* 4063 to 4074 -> -0.01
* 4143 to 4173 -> 0.01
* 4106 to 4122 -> -0.04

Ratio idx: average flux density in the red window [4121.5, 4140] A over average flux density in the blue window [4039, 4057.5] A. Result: 1.14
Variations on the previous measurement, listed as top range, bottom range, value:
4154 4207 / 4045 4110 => 1.06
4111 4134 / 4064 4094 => 1.04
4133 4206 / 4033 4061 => 1.08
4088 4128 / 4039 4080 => 1.06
